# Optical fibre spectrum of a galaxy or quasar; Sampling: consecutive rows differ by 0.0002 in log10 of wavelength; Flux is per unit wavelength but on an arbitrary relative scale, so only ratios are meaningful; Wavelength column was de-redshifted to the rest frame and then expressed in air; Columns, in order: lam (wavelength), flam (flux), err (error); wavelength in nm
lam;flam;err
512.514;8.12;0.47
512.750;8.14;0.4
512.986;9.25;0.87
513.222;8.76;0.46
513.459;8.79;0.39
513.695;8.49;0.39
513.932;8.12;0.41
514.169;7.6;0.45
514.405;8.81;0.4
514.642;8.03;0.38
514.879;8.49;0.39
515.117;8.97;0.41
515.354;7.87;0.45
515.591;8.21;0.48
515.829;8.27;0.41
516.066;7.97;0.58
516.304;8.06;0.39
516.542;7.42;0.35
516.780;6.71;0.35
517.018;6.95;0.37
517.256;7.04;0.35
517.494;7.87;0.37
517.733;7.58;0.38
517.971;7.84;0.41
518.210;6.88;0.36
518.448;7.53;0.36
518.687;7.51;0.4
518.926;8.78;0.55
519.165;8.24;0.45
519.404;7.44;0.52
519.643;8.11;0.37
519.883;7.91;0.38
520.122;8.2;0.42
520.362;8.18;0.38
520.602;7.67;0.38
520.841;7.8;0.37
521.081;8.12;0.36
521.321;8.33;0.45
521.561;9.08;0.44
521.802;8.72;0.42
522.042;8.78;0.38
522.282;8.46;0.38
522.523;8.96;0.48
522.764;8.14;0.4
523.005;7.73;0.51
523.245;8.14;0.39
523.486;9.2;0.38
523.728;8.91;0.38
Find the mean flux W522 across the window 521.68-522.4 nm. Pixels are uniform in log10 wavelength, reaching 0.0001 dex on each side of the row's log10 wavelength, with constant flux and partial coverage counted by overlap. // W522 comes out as 8.66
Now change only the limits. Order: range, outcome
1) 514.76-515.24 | 8.71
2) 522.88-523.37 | 7.96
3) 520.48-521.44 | 7.98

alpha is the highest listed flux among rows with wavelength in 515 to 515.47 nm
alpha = 8.97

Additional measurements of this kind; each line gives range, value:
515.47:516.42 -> 8.27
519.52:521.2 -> 8.2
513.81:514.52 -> 8.81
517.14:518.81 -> 7.87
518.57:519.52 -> 8.78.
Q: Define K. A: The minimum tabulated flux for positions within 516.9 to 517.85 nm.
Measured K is 6.95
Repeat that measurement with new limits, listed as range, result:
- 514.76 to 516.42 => 7.87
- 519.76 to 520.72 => 7.67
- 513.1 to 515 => 7.6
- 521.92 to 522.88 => 8.14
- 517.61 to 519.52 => 6.88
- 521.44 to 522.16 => 8.72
